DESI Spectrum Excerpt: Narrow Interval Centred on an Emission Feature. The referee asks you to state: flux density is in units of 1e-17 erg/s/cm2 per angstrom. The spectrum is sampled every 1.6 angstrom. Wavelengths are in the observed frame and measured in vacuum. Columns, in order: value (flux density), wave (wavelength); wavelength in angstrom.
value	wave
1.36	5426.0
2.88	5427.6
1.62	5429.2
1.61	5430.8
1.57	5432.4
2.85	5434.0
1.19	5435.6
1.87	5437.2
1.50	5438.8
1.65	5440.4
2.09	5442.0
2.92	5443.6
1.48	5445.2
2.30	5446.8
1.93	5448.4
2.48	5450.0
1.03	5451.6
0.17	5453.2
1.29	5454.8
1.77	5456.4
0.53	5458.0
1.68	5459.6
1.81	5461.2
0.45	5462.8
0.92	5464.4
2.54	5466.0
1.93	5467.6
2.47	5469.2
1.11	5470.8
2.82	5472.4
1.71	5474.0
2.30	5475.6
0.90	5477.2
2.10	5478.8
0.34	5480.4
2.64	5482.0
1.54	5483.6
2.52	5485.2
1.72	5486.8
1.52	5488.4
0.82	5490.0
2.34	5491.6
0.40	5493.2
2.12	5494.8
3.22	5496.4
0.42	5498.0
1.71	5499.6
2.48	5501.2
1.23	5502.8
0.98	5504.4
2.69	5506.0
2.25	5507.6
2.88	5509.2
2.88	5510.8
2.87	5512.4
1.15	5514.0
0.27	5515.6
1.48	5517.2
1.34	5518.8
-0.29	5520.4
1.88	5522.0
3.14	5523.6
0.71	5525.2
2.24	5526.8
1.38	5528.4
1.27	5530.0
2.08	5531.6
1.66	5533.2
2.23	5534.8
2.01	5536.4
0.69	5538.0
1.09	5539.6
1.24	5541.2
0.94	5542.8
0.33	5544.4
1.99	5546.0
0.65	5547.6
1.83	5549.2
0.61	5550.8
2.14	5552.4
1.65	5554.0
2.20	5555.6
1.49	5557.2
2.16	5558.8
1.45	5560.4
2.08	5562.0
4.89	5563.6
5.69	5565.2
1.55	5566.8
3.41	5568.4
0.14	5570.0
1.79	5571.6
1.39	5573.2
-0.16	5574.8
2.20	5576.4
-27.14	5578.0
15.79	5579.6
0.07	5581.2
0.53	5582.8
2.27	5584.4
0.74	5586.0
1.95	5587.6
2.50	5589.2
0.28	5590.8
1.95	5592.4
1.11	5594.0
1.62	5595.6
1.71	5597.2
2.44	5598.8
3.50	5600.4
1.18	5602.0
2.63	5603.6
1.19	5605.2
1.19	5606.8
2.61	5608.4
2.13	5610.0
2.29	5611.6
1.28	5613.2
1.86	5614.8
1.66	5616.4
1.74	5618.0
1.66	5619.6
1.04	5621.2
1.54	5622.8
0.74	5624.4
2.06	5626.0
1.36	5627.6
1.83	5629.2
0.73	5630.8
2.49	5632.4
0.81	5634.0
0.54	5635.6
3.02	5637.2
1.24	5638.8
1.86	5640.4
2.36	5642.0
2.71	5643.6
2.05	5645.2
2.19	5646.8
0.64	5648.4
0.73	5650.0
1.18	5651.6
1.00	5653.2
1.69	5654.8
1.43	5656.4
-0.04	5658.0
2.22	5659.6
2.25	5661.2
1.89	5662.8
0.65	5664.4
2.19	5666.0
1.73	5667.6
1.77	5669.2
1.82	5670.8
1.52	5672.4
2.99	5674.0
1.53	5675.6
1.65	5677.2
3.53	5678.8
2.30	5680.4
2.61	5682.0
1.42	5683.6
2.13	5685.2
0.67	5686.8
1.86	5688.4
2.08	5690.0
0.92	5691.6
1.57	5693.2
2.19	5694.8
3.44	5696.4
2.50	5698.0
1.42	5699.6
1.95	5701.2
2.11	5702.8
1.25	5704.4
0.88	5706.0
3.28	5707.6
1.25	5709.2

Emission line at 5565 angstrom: H-gamma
